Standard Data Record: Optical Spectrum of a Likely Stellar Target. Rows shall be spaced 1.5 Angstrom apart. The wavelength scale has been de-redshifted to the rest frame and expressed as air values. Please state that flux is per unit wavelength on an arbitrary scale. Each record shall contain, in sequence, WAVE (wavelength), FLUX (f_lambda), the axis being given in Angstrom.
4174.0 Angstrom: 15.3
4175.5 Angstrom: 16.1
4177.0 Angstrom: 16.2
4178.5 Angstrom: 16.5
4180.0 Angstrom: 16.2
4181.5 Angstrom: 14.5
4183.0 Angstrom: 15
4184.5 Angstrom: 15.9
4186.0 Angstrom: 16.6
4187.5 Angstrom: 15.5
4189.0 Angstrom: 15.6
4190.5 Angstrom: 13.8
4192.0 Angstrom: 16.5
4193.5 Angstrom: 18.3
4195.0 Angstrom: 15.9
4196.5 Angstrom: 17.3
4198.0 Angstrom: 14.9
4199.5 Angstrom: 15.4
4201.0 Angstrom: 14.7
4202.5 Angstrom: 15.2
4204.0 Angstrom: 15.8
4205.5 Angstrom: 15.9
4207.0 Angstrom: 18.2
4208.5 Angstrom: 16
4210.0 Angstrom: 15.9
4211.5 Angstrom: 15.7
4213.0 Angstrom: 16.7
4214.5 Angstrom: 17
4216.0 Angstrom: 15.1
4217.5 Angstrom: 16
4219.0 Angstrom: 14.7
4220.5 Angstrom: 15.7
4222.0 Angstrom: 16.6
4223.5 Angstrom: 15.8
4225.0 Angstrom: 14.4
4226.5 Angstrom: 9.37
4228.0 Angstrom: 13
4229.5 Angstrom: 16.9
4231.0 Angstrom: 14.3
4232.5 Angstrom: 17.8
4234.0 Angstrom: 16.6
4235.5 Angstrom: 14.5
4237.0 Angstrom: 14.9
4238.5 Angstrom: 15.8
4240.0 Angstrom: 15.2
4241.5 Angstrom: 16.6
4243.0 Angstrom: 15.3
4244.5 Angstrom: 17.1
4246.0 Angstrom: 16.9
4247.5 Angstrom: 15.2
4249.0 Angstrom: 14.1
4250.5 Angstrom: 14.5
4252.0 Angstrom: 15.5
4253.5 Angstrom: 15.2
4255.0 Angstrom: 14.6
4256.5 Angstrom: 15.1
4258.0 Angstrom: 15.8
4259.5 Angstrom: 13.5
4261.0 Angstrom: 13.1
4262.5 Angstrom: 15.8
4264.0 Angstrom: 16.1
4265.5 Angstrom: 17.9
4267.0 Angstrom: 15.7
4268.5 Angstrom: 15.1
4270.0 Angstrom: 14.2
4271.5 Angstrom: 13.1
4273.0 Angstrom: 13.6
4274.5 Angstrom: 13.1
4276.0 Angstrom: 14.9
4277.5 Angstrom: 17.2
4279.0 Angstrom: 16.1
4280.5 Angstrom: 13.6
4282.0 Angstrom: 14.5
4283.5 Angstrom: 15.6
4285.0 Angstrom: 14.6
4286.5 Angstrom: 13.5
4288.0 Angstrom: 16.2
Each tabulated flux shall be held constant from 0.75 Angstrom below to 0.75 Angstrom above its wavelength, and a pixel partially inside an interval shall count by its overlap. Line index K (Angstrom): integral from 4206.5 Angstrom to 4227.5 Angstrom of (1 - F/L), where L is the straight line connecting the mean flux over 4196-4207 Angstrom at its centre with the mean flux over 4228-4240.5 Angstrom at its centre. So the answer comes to 0.3 Angstrom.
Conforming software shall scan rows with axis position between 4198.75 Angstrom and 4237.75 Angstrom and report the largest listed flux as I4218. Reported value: 18.2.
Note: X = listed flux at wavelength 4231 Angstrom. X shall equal 14.3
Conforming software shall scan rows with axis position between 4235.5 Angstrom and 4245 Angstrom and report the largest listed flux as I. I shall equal 17.1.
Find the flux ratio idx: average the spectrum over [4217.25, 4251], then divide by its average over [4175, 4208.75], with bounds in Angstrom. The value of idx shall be 1.0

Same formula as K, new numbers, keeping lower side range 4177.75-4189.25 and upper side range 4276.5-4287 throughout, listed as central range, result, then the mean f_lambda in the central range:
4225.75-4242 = 0.4 Angstrom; 15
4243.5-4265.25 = 0.0 Angstrom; 15.2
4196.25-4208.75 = -0.2 Angstrom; 15.9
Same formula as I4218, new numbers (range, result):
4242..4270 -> 17.9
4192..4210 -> 18.3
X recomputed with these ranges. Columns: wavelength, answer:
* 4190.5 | 13.8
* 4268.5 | 15.1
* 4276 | 14.9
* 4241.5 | 16.6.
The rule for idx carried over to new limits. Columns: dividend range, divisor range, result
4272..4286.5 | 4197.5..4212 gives 0.93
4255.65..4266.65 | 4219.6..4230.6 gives 1.06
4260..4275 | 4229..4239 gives 0.94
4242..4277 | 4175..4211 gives 0.95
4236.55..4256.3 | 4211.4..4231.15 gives 1.02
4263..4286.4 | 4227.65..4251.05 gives 0.96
